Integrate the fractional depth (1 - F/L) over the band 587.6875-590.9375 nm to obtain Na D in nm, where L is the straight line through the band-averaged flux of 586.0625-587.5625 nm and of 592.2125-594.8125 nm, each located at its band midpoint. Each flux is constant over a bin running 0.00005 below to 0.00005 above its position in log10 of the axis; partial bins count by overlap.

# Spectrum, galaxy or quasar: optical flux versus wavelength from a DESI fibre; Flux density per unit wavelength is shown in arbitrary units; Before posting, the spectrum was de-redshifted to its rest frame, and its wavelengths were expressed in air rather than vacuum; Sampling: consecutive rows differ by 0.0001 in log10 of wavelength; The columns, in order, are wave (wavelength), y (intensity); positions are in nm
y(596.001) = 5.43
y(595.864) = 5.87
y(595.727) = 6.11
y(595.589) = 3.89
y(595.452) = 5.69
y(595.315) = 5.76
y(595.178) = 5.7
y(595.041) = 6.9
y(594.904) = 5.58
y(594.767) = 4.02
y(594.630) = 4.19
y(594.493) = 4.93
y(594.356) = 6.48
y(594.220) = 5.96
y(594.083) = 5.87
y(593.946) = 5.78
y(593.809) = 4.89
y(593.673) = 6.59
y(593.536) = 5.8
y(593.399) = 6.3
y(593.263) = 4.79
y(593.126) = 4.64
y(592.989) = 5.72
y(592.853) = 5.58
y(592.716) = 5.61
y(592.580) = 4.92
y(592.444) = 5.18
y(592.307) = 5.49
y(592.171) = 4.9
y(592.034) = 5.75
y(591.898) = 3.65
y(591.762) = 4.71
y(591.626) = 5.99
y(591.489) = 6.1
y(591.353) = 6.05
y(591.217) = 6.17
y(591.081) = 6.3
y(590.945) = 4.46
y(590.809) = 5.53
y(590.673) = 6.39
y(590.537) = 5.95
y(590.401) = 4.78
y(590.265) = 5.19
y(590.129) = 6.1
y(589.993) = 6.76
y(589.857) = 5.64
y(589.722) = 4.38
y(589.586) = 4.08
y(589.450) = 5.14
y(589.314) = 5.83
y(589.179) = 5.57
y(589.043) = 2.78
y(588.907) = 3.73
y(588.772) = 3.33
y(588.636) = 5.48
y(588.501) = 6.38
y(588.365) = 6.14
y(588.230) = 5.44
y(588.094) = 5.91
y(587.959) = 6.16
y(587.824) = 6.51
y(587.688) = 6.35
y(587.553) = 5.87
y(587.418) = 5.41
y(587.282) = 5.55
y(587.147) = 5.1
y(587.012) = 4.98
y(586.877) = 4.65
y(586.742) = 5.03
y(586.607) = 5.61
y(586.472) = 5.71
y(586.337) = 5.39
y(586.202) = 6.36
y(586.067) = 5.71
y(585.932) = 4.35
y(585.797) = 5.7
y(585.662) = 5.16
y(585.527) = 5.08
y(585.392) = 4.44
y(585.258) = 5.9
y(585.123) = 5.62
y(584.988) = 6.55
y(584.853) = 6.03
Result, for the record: 0.03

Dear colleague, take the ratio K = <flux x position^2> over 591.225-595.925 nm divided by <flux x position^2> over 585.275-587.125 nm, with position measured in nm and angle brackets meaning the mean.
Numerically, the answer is 1.06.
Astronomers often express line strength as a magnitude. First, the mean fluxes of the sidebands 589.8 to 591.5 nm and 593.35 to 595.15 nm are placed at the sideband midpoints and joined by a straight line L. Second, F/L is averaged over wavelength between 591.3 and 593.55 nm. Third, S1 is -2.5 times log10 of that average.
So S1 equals 0.07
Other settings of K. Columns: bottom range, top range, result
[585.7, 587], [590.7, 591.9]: 1.06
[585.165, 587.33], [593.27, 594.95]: 1.07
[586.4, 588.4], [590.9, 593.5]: 0.98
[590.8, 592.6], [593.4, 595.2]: 1.05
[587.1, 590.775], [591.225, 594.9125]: 1.01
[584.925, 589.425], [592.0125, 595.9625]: 1.04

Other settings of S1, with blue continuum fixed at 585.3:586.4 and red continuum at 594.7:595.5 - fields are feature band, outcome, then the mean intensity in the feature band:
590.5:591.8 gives -0.06 mag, 5.79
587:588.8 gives -0.06 mag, 5.68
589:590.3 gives 0.05 mag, 5.19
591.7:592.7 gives 0.11 mag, 4.98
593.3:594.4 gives -0.07 mag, 5.92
